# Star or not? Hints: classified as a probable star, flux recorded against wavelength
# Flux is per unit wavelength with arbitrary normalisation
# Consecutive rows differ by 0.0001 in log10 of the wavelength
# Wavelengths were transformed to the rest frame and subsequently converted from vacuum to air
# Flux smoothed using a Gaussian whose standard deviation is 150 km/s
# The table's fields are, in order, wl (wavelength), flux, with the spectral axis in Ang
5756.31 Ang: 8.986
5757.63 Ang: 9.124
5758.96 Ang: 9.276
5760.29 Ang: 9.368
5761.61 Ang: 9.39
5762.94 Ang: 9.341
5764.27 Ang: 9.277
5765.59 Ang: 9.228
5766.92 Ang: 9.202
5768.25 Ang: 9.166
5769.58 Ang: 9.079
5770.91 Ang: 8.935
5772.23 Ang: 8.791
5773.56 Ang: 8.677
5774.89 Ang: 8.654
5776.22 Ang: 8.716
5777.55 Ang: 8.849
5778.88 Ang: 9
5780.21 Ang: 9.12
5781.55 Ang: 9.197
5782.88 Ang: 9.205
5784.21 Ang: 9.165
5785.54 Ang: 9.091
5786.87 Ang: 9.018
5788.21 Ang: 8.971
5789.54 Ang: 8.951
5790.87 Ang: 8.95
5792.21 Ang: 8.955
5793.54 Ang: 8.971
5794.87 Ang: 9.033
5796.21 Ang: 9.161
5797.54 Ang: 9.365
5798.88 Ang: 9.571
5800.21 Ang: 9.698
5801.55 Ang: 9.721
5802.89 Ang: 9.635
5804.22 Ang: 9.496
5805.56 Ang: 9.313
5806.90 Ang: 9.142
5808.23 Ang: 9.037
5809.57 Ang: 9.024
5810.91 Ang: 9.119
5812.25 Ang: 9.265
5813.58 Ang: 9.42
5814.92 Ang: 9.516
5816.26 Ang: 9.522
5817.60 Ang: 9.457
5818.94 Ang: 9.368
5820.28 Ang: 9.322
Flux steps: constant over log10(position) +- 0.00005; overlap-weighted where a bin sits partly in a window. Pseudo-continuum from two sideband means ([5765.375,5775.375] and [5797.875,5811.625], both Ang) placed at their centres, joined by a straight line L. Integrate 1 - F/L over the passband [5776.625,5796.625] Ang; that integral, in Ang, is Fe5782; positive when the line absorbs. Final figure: 0.3 Ang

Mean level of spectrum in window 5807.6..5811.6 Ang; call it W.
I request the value 9.05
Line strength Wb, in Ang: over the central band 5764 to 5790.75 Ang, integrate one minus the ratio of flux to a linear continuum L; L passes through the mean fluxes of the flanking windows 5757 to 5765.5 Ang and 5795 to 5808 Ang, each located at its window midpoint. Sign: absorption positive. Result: 1.0 Ang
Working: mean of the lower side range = 9.29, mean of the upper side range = 9.42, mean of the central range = 9.01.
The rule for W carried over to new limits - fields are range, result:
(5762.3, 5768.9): 9.24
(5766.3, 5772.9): 9.04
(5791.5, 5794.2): 8.95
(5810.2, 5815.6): 9.33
